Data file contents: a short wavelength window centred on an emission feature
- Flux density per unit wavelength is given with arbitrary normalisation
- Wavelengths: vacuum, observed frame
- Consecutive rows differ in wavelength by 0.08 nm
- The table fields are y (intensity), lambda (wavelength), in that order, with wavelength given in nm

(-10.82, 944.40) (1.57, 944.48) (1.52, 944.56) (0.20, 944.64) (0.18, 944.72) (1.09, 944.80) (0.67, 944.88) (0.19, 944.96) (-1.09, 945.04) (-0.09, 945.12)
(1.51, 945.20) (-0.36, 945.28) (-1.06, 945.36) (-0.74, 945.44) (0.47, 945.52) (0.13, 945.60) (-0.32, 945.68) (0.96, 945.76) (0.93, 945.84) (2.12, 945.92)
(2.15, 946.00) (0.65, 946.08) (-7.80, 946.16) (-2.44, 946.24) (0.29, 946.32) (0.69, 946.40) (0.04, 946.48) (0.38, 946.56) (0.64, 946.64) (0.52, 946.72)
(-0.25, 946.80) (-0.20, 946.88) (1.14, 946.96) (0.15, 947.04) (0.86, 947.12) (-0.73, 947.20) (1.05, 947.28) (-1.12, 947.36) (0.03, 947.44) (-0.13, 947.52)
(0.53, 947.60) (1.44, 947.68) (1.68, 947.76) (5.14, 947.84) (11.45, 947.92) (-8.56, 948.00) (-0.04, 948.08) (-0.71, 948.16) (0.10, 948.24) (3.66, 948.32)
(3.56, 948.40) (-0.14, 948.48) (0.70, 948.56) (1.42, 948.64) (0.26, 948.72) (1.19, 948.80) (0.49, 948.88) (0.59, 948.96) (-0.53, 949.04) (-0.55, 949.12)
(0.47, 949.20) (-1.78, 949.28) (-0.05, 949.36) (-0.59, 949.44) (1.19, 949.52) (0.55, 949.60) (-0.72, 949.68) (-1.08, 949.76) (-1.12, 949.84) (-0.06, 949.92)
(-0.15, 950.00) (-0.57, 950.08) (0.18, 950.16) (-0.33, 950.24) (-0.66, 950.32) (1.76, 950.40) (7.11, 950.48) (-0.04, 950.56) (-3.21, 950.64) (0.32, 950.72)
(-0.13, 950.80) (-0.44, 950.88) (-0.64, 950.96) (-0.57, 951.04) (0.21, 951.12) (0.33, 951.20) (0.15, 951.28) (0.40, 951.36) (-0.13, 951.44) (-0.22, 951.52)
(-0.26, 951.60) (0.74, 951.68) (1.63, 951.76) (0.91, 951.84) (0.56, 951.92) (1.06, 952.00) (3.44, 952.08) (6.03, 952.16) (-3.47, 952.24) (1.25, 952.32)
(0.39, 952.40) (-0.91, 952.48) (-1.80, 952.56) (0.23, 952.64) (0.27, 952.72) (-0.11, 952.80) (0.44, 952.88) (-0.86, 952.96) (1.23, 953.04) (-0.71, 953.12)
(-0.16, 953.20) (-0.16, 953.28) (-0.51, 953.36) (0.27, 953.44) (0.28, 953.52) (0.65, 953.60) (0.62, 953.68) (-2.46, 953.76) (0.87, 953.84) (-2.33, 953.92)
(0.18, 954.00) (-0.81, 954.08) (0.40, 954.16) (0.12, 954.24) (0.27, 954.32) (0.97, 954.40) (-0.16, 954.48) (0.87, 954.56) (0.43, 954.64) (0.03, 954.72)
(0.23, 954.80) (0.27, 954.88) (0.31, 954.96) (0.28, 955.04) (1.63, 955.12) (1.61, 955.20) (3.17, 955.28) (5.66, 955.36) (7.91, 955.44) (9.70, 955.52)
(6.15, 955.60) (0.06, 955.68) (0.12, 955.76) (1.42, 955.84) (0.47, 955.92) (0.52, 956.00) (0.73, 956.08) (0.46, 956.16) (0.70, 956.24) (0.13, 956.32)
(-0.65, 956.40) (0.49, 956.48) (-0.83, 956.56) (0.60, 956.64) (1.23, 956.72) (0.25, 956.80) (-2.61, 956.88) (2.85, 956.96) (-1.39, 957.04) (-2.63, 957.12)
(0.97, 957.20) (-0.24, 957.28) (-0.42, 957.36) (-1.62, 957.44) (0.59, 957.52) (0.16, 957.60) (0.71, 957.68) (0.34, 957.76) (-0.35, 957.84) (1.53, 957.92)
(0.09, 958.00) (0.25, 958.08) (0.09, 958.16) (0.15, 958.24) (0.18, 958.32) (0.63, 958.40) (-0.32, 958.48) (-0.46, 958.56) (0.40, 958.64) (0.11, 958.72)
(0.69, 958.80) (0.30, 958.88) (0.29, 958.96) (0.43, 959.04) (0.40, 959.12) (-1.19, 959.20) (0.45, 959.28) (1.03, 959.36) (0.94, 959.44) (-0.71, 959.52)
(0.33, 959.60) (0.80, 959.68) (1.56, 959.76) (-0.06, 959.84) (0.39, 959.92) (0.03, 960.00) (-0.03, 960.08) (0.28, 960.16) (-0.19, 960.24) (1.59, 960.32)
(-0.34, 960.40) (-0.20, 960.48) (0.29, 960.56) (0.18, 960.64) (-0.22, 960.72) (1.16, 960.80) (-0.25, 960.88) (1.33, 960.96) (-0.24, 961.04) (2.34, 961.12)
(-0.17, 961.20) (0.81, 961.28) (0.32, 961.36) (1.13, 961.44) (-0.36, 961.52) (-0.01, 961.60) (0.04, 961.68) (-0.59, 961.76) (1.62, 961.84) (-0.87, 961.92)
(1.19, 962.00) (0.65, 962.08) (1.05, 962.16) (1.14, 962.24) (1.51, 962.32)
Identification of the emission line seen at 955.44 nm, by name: Hbeta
